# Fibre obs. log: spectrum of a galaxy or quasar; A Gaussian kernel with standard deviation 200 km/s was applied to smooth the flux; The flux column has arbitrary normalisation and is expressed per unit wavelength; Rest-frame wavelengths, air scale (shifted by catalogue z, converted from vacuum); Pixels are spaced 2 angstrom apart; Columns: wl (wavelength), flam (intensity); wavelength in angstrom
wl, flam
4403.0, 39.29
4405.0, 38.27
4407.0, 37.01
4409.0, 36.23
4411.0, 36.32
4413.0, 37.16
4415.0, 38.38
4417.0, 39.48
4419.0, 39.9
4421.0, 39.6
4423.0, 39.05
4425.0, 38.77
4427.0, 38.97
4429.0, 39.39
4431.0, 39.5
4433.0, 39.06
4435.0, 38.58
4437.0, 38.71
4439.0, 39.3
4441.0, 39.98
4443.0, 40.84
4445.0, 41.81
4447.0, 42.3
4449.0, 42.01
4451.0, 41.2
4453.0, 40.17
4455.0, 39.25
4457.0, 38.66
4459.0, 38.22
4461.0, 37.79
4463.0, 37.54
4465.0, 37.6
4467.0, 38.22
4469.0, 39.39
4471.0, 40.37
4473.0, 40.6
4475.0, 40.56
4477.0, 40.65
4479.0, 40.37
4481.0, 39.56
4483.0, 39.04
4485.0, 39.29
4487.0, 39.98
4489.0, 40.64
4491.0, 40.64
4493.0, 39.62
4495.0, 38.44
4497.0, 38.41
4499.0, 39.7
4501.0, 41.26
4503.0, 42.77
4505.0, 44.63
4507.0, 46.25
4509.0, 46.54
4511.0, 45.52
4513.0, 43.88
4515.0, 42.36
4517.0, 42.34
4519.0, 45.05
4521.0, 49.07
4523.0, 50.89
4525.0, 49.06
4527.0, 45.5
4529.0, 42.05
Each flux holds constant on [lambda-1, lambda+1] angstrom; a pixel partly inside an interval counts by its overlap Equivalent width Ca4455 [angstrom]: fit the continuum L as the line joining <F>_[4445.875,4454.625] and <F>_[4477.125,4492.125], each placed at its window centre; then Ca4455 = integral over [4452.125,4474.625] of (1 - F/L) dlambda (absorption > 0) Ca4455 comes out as 1.01 angstrom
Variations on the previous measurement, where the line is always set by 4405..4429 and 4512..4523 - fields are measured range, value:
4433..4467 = 0.80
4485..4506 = 1.49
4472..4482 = 0.48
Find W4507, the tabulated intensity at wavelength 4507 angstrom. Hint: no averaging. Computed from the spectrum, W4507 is 46.25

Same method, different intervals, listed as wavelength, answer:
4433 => 39.06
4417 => 39.48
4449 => 42.01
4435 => 38.58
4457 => 38.66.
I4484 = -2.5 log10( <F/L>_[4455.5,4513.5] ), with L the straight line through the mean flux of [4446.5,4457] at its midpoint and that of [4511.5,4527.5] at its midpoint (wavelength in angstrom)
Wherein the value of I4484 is 0.07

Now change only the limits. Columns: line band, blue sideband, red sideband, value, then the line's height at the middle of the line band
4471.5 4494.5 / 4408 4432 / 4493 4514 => 0.04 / 41.6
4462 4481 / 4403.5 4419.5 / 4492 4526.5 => 0.06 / 41.5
